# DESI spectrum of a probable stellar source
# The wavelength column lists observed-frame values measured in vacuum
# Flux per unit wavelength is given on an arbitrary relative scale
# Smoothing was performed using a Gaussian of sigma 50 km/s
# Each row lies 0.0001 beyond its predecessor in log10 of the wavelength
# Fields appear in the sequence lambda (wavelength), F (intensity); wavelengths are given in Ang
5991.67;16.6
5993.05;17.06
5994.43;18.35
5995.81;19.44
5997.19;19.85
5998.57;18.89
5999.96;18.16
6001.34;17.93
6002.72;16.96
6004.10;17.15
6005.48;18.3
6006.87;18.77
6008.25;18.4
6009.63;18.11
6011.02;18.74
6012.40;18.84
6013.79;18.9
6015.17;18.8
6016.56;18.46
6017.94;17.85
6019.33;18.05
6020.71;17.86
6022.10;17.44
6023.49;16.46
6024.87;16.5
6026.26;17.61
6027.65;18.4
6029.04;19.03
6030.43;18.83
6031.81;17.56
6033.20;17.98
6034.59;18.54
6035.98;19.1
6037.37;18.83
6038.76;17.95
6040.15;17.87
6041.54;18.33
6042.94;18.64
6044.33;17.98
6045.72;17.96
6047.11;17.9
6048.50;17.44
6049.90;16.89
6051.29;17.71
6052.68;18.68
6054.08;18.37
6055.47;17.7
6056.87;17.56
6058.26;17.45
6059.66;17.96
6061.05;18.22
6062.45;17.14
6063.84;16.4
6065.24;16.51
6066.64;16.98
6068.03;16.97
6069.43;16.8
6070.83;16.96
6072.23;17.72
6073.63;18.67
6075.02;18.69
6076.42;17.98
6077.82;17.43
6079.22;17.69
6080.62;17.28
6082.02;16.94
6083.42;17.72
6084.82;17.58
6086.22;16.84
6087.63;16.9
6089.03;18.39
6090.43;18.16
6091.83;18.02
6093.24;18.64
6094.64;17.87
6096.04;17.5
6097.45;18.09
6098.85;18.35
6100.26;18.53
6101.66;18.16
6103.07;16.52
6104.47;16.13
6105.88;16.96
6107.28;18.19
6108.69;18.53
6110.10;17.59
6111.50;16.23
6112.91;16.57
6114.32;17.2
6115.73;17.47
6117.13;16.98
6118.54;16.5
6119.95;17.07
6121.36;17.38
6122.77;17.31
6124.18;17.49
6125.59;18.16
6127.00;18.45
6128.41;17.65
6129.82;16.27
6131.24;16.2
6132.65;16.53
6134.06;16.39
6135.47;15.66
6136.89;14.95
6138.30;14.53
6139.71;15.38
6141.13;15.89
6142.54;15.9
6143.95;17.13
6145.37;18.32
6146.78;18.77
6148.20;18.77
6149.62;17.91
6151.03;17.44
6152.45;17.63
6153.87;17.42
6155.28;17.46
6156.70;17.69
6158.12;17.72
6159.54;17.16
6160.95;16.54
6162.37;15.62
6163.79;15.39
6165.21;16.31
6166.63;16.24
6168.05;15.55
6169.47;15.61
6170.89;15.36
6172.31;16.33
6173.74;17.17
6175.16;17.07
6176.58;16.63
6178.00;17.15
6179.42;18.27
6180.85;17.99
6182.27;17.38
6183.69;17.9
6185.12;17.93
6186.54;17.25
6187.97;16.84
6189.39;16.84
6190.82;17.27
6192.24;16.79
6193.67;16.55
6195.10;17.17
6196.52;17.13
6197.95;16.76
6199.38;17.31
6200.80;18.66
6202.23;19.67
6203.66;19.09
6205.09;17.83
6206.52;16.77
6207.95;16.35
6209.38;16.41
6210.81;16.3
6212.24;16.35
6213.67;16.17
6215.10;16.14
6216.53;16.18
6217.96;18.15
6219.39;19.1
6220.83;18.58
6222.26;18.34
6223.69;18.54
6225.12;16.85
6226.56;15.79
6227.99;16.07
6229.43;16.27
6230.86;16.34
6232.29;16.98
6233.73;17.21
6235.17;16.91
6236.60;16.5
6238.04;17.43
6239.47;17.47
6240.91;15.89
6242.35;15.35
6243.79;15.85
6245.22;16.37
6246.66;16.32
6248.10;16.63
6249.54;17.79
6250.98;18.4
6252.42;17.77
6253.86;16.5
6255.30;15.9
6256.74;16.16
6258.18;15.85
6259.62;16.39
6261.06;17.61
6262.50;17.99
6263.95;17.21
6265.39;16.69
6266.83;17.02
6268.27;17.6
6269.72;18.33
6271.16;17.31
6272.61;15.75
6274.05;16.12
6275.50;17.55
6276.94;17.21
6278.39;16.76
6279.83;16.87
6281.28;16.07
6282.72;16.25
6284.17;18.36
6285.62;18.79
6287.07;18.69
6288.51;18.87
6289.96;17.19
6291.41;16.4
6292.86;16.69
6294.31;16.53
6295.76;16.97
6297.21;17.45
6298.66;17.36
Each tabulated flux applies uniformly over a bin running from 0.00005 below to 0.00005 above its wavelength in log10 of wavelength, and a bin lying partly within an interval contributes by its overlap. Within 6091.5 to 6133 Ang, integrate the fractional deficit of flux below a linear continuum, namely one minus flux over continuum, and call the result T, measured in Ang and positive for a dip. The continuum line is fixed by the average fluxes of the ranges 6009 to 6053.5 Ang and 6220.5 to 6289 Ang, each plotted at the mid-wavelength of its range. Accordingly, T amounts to 0.7 Ang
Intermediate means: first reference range 18.1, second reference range 17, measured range 17.4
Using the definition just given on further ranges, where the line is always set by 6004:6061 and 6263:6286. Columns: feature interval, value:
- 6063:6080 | 0.5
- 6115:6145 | 1.8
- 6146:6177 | 1.2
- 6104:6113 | 0.3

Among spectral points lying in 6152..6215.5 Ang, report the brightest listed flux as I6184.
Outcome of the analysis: 19.67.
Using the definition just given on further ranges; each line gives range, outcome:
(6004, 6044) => 19.1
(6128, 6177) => 18.77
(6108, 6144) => 18.53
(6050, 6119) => 18.69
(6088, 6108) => 18.64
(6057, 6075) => 18.67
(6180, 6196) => 17.99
